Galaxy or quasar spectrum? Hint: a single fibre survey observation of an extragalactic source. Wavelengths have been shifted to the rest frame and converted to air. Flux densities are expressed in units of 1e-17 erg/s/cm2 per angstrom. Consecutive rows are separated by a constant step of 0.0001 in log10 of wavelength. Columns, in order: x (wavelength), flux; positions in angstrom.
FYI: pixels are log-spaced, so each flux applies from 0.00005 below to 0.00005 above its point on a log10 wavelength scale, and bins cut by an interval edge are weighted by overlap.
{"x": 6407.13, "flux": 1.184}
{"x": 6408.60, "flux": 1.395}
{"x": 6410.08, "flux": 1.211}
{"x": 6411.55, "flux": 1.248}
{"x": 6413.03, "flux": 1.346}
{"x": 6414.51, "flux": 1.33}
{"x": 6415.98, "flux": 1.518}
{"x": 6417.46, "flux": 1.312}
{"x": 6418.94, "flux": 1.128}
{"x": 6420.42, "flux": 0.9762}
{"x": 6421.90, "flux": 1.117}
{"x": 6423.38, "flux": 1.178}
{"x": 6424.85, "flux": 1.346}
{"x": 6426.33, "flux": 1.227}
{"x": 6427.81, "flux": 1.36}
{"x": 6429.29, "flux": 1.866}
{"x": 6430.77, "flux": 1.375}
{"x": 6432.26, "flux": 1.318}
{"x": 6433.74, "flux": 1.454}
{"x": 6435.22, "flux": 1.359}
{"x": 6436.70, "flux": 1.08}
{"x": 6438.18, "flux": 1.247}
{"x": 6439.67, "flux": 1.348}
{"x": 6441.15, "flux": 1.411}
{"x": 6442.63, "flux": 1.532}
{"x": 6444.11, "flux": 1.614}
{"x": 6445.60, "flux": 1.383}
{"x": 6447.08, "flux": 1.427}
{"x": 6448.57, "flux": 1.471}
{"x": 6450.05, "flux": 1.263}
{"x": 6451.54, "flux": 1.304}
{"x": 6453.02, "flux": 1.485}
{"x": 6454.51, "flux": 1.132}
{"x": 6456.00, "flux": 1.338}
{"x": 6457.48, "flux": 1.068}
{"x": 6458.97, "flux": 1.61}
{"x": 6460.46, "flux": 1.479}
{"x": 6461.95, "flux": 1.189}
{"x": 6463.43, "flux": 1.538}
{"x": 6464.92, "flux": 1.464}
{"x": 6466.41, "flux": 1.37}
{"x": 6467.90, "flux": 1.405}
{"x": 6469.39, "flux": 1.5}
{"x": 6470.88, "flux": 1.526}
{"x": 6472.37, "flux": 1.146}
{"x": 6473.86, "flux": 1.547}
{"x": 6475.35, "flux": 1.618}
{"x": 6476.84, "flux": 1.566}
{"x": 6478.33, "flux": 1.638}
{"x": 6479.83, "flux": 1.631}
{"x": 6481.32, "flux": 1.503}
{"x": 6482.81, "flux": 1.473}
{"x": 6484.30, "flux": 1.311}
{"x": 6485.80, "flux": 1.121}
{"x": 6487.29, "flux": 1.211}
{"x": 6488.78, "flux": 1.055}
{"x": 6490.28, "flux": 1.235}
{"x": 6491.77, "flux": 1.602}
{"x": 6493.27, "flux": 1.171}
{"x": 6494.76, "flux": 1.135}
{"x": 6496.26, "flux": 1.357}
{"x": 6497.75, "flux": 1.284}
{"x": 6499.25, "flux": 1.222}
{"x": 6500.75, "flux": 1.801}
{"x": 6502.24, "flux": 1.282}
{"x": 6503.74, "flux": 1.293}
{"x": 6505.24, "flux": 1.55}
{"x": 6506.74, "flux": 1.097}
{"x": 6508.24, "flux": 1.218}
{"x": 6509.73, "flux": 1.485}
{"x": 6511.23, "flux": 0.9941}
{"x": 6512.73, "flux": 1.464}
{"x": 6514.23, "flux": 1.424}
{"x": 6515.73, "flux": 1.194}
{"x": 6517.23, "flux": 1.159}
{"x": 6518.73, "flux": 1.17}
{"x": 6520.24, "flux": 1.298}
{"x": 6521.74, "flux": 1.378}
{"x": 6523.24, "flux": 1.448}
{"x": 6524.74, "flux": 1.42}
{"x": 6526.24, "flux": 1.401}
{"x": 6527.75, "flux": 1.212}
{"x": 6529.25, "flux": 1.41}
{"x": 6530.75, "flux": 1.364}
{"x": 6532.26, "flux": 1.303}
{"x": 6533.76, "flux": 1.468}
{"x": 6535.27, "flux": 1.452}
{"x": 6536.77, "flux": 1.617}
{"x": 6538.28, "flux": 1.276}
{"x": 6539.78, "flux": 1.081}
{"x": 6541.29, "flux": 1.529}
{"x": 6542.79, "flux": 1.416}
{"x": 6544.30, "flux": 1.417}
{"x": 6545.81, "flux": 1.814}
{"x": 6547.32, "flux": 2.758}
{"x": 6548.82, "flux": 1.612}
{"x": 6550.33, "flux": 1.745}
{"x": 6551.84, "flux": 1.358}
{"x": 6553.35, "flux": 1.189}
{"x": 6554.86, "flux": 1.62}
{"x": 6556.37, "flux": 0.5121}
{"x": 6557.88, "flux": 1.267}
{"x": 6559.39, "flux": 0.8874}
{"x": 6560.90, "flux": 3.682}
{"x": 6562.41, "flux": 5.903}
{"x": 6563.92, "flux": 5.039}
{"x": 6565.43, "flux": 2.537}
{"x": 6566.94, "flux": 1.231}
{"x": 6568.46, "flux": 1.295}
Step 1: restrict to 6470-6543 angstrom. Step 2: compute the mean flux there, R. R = 1.36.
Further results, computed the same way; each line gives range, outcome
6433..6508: 1.38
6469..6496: 1.39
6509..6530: 1.32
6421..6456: 1.36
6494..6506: 1.37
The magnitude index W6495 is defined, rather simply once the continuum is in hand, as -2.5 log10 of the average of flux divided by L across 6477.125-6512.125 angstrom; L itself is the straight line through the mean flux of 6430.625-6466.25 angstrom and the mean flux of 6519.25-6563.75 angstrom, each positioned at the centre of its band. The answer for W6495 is 0.145 mag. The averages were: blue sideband 1.37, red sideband 1.69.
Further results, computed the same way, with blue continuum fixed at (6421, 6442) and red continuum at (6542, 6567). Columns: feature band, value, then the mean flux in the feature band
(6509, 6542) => 0.41 mag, 1.34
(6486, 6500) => 0.36 mag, 1.25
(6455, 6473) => 0.12 mag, 1.38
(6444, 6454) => 0.04 mag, 1.4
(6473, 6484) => 0.06 mag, 1.55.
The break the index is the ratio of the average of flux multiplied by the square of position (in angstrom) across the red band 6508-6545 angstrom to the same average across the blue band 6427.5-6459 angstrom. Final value 1.00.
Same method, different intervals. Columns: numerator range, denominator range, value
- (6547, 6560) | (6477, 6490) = 1.04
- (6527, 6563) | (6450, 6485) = 1.21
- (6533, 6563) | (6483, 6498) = 1.43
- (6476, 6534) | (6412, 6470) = 1.01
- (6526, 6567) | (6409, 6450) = 1.43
